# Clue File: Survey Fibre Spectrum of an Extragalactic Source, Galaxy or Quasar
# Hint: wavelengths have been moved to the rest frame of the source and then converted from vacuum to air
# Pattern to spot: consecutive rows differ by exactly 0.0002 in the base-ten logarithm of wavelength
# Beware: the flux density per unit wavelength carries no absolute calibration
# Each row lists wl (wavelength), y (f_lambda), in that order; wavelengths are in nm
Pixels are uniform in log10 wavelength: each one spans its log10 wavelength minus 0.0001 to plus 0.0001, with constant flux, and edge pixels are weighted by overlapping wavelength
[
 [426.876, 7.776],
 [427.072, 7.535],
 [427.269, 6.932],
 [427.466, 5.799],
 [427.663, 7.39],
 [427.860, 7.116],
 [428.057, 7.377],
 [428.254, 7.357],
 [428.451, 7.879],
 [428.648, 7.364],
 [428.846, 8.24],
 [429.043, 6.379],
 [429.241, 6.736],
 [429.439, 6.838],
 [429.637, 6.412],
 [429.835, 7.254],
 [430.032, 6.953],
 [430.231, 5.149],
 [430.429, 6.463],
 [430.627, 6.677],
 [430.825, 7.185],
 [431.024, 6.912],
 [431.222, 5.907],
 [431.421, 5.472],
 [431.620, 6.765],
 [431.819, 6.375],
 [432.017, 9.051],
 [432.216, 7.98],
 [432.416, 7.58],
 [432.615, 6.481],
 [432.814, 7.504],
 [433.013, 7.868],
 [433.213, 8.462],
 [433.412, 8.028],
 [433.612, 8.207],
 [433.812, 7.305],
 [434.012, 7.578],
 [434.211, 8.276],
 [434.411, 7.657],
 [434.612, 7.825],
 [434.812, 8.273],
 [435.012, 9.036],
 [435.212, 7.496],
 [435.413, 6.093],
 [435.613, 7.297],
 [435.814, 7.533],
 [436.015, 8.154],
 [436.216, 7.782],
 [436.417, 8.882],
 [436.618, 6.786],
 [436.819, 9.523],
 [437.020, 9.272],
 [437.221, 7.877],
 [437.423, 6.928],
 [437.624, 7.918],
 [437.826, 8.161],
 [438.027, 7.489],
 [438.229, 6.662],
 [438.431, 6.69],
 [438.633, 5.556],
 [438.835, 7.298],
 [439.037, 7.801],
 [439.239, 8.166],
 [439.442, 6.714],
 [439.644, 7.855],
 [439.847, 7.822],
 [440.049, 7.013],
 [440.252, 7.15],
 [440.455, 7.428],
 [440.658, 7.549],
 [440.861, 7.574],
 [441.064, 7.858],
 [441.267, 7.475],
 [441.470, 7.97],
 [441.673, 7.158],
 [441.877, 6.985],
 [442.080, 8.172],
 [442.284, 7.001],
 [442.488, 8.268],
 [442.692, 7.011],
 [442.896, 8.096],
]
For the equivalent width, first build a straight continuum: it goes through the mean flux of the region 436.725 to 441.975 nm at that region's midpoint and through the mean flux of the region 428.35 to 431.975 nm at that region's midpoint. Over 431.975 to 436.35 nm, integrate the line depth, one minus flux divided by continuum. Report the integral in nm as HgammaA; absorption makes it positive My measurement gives -0.428 nm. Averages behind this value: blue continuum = 6.76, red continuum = 7.53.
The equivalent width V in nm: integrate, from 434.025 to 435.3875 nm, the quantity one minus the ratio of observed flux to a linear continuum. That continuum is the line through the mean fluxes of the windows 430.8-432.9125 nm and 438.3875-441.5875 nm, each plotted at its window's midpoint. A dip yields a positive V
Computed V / -0.15 nm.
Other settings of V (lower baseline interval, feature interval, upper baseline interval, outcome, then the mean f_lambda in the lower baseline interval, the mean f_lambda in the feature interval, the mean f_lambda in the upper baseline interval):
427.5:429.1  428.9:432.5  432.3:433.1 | 0.27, 7.35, 6.8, 7.36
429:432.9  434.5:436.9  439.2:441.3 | -0.24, 6.81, 7.87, 7.49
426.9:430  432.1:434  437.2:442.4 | -0.13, 7.12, 7.71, 7.39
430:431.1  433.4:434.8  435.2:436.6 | -0.13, 6.52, 7.85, 7.56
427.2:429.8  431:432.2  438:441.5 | 0.05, 7.07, 6.83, 7.32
